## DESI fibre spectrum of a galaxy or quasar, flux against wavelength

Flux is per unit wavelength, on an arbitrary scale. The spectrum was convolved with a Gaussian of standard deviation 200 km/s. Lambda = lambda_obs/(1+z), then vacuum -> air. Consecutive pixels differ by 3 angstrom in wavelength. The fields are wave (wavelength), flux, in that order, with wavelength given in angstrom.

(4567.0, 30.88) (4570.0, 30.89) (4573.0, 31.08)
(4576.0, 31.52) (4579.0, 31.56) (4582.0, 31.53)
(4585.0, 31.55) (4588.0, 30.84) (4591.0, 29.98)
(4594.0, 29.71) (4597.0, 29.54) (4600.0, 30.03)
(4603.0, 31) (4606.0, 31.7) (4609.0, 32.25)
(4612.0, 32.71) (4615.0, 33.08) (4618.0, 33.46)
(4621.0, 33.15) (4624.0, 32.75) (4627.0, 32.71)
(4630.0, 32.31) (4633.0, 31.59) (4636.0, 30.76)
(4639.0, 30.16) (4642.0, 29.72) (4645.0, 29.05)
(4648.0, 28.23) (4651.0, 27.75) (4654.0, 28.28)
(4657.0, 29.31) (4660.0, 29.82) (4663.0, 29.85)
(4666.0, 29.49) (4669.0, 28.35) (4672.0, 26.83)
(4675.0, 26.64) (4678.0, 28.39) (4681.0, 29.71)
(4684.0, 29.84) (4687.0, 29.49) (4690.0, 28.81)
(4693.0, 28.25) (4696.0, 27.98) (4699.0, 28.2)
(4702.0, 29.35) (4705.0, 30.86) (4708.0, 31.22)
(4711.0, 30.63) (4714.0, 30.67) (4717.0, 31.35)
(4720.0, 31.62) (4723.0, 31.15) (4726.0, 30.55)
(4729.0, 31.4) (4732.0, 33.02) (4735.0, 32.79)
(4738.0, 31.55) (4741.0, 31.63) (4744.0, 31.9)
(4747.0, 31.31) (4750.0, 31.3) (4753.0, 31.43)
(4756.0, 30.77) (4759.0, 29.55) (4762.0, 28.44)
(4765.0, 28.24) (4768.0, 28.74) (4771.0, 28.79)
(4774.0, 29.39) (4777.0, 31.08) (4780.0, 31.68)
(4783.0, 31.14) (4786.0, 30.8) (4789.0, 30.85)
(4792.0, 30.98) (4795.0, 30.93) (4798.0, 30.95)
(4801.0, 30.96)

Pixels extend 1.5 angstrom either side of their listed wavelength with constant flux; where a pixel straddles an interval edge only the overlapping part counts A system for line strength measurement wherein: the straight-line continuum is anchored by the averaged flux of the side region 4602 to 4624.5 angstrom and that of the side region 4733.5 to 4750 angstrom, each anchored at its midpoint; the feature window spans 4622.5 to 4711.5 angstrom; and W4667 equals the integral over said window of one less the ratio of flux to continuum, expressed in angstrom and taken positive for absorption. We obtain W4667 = 7.4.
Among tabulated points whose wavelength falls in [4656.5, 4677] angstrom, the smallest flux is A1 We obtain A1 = 26.64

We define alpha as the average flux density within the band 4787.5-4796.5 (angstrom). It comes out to 30.9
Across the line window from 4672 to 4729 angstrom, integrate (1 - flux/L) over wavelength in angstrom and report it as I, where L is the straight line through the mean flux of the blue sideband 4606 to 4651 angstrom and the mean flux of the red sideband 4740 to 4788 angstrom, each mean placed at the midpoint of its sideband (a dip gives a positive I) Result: 2.2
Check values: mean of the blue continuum 31.4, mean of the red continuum 30.4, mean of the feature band 29.7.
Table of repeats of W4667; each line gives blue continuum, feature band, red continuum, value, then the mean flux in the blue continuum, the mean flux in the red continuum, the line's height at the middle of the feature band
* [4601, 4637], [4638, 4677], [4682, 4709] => 2.6 angstrom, 32.3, 29.3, 30.8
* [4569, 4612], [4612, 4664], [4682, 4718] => -0.6 angstrom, 31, 29.7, 30.4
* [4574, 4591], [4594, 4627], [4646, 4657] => -2.0 angstrom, 31.3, 28.3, 30.1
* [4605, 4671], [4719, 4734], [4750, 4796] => -0.6 angstrom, 30.7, 30.2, 30.4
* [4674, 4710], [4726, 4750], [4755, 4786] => -1.9 angstrom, 29.1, 29.8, 29.5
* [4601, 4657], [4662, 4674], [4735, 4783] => 0.9 angstrom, 31.1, 30.5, 30.9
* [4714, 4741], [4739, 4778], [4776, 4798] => 1.4 angstrom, 31.6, 31.1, 31.3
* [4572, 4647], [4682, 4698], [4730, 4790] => 1.1 angstrom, 31.3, 30.7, 31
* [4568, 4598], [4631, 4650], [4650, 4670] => -0.3 angstrom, 30.8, 29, 29.5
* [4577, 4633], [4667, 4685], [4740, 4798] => 1.7 angstrom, 31.7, 30.5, 31.1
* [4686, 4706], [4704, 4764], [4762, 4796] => -3.4 angstrom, 28.9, 30.1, 29.5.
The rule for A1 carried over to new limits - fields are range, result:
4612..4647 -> 29.05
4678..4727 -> 27.98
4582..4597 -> 29.54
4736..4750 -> 31.3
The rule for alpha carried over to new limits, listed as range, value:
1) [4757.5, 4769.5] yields 28.7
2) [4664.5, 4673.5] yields 28.2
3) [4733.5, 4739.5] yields 32.2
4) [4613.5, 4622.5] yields 33.2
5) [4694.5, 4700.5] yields 28.1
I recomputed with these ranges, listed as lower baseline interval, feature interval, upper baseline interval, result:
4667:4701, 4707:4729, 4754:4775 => -1.76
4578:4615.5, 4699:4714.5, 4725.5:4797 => 0.29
